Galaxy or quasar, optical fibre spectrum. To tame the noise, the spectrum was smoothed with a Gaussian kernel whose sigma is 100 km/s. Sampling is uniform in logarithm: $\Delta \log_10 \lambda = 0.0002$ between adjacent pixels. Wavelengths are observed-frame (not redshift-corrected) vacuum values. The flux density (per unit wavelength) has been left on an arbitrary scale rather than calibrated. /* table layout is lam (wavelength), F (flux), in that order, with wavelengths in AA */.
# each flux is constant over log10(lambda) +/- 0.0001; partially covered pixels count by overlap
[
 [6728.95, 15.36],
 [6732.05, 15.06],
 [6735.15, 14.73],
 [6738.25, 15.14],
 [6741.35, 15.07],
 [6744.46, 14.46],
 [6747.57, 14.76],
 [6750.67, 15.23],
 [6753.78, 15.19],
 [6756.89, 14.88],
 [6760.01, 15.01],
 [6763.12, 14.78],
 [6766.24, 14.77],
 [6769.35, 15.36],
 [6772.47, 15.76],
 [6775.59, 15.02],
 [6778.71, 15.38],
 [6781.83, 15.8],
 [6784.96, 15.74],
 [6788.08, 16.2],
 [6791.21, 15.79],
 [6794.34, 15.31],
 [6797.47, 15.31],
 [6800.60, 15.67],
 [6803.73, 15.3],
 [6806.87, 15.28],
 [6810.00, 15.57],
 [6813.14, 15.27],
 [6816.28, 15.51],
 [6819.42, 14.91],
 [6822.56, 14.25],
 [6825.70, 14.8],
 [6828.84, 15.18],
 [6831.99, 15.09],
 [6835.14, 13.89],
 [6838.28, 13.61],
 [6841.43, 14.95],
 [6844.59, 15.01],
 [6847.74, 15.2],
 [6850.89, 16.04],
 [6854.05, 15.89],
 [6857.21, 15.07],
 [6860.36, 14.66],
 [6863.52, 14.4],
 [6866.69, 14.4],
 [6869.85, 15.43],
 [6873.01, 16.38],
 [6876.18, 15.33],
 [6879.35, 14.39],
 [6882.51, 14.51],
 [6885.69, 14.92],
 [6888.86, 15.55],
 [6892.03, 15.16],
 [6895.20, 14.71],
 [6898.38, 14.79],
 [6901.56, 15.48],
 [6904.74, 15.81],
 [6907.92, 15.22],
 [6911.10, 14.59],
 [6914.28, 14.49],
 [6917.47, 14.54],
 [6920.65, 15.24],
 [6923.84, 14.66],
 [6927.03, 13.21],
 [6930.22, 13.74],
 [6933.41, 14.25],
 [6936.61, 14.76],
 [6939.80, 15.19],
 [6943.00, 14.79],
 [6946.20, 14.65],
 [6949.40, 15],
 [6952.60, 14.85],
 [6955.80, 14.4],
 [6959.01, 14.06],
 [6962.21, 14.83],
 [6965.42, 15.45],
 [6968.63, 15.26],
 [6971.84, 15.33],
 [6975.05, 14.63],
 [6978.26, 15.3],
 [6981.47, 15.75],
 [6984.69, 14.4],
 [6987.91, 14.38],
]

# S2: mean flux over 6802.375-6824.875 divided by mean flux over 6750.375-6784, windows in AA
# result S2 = 1.0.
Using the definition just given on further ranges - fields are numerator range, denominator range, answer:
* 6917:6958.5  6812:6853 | 0.98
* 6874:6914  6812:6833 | 1.00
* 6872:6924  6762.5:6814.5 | 0.97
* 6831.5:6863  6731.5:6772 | 1.00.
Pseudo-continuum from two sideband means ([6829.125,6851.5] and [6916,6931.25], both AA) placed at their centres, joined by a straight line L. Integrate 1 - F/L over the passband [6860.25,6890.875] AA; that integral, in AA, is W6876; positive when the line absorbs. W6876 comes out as -0.9 AA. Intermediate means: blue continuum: 14.8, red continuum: 14.3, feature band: 15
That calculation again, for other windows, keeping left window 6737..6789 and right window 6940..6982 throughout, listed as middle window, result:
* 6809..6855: 0.3 AA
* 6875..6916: 0.1 AA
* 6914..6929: 0.6 AA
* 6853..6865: 0.1 AA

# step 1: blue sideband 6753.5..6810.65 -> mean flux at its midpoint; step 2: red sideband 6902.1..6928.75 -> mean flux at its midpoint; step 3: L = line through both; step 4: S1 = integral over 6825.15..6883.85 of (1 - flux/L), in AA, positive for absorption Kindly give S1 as 0.3 AA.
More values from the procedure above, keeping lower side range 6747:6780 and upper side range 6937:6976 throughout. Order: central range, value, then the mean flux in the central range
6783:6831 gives -0.89 AA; 15.3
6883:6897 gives -0.08 AA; 15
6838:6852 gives -0.04 AA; 15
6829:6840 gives 0.51 AA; 14.3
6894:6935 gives 0.70 AA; 14.7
